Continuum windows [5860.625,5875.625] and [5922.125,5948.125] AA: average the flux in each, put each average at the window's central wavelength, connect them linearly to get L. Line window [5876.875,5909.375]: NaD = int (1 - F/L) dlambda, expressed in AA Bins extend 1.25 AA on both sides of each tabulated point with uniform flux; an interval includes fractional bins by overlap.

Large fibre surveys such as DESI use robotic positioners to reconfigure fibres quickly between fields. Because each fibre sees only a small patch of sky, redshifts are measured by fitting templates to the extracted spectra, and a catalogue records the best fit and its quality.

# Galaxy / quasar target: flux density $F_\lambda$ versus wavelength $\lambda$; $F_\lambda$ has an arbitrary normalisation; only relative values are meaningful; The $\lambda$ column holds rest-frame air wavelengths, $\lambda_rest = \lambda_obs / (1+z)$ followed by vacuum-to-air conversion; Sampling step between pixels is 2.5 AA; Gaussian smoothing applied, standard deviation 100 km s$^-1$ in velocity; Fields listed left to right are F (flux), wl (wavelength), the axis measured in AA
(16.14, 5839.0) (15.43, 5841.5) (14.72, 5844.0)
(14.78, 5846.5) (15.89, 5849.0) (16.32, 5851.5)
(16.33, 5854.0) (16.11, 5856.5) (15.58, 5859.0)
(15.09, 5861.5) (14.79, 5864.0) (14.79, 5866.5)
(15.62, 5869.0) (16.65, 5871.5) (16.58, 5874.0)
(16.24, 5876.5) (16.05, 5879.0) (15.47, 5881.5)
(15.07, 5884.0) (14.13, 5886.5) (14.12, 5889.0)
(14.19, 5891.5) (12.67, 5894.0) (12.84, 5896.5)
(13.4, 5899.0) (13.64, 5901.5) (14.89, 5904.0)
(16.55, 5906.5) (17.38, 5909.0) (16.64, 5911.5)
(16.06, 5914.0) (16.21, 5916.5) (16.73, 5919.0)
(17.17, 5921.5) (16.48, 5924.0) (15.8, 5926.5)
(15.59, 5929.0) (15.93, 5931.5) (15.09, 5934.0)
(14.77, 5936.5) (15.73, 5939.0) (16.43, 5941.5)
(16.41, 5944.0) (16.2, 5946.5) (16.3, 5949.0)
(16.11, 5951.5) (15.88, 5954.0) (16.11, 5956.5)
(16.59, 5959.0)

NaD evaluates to 2.3 AA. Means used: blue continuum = 15.6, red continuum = 15.9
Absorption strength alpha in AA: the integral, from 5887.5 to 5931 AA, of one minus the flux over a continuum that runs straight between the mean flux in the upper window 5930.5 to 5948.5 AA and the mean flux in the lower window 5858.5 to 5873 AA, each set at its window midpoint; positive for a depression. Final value 1.0 AA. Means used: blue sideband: 15.4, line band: 15.3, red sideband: 15.8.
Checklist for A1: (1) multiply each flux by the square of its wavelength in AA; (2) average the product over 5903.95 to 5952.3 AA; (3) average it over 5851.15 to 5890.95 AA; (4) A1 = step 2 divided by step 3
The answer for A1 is 1.1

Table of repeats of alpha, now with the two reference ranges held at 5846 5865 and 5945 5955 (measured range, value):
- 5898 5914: 0.42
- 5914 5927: -0.40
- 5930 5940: 0.43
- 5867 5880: -0.33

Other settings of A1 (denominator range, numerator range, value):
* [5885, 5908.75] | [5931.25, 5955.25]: 1.14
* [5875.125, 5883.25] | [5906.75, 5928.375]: 1.05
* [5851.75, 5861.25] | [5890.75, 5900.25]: 0.84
